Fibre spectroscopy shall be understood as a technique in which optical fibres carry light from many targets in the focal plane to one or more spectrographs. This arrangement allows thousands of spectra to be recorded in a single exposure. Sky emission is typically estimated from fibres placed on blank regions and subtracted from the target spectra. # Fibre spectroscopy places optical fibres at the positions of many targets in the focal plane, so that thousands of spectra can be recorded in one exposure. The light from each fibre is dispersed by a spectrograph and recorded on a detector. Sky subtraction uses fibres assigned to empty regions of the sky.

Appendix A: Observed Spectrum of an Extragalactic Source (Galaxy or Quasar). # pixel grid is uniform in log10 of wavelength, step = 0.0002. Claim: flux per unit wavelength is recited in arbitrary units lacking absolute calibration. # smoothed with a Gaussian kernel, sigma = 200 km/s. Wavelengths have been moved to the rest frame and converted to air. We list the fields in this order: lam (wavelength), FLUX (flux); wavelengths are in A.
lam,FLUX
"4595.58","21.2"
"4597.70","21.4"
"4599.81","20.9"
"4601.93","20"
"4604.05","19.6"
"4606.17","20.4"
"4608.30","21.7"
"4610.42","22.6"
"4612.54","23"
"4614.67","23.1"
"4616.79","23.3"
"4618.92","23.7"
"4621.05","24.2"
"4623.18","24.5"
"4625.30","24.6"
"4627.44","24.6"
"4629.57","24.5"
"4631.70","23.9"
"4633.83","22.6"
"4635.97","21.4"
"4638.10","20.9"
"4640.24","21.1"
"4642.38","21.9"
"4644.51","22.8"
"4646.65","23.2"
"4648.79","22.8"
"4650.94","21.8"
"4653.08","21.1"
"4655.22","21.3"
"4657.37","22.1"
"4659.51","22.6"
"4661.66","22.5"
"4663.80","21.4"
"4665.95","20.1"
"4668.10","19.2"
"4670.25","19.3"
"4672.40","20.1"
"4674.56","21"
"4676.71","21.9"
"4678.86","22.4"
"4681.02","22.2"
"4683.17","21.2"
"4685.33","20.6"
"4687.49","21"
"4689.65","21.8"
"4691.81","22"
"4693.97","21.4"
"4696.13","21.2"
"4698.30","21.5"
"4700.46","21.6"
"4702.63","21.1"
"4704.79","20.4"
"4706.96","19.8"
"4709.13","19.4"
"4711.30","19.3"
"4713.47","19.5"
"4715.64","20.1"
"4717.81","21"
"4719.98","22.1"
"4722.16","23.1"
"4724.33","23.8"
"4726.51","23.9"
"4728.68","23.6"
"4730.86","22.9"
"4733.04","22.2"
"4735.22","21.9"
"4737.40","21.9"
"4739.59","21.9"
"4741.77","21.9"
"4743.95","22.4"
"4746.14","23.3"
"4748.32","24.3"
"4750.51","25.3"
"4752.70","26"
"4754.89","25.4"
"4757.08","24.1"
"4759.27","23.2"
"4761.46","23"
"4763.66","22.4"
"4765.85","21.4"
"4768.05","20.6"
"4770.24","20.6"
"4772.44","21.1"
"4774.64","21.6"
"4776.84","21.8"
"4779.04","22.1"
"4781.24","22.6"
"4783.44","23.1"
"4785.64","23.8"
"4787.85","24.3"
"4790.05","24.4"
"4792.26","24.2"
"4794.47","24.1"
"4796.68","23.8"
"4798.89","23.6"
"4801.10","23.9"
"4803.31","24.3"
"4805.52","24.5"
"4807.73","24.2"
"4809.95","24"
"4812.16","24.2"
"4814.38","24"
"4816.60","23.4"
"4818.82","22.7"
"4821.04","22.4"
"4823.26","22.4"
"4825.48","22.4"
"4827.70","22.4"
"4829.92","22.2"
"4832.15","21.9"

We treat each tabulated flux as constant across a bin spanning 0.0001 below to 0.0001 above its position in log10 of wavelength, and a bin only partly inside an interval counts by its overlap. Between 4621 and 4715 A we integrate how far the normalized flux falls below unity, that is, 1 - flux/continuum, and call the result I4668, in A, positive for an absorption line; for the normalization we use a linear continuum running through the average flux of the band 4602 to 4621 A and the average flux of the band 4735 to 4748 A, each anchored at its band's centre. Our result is 2.59 A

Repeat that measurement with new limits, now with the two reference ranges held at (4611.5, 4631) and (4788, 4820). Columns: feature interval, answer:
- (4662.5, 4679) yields 2.3 A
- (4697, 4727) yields 3.5 A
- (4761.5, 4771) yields 1.0 A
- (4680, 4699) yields 2.0 A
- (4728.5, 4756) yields 0.7 A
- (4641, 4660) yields 1.4 A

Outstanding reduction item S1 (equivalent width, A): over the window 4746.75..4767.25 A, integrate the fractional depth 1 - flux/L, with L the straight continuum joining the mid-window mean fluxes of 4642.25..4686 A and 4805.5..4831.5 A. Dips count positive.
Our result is -1.2 A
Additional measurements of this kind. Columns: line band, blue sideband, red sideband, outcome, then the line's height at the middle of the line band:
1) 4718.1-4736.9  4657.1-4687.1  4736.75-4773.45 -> -0.4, 22.3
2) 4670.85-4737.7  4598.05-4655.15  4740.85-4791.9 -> 3.8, 22.8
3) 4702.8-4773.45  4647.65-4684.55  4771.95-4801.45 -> 0.7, 22.5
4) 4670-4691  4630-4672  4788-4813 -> 0.9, 22.2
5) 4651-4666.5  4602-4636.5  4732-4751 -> 0.8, 22.9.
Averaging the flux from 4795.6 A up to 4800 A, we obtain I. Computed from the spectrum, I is 23.7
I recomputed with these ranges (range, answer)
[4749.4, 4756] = 25.5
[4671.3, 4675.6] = 20.5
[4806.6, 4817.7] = 24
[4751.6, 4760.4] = 24.7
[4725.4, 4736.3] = 22.9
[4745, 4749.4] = 23.8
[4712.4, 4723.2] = 21.2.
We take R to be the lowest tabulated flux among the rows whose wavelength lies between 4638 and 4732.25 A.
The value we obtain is 19.2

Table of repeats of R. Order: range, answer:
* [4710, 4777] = 19.3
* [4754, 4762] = 23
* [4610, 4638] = 21.4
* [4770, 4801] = 20.6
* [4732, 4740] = 21.9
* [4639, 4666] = 20.1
